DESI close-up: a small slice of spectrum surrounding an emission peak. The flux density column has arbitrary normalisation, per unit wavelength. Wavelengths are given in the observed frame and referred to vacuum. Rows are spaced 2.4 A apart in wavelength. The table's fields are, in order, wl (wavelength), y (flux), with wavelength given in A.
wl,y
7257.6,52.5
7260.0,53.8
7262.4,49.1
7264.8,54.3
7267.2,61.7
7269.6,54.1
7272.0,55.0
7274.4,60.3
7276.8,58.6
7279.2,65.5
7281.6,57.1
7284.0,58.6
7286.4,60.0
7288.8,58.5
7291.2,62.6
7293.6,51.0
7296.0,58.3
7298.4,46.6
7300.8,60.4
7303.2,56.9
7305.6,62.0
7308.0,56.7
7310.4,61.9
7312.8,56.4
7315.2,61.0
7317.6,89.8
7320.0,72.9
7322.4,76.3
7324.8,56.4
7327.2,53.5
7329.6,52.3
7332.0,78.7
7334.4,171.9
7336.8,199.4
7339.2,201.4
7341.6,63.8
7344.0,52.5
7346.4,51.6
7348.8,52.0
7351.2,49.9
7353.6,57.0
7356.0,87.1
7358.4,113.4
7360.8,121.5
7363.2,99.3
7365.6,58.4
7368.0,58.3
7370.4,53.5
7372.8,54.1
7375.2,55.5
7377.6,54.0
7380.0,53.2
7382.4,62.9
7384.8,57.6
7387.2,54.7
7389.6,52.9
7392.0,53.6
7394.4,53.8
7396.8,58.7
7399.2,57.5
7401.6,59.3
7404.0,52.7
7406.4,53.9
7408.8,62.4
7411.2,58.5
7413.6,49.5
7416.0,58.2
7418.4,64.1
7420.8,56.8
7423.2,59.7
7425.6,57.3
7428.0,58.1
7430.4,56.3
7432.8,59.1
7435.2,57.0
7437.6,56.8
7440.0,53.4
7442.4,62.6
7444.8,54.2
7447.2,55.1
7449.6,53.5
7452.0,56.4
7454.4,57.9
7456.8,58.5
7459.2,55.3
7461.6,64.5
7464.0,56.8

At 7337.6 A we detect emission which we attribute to H-alpha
